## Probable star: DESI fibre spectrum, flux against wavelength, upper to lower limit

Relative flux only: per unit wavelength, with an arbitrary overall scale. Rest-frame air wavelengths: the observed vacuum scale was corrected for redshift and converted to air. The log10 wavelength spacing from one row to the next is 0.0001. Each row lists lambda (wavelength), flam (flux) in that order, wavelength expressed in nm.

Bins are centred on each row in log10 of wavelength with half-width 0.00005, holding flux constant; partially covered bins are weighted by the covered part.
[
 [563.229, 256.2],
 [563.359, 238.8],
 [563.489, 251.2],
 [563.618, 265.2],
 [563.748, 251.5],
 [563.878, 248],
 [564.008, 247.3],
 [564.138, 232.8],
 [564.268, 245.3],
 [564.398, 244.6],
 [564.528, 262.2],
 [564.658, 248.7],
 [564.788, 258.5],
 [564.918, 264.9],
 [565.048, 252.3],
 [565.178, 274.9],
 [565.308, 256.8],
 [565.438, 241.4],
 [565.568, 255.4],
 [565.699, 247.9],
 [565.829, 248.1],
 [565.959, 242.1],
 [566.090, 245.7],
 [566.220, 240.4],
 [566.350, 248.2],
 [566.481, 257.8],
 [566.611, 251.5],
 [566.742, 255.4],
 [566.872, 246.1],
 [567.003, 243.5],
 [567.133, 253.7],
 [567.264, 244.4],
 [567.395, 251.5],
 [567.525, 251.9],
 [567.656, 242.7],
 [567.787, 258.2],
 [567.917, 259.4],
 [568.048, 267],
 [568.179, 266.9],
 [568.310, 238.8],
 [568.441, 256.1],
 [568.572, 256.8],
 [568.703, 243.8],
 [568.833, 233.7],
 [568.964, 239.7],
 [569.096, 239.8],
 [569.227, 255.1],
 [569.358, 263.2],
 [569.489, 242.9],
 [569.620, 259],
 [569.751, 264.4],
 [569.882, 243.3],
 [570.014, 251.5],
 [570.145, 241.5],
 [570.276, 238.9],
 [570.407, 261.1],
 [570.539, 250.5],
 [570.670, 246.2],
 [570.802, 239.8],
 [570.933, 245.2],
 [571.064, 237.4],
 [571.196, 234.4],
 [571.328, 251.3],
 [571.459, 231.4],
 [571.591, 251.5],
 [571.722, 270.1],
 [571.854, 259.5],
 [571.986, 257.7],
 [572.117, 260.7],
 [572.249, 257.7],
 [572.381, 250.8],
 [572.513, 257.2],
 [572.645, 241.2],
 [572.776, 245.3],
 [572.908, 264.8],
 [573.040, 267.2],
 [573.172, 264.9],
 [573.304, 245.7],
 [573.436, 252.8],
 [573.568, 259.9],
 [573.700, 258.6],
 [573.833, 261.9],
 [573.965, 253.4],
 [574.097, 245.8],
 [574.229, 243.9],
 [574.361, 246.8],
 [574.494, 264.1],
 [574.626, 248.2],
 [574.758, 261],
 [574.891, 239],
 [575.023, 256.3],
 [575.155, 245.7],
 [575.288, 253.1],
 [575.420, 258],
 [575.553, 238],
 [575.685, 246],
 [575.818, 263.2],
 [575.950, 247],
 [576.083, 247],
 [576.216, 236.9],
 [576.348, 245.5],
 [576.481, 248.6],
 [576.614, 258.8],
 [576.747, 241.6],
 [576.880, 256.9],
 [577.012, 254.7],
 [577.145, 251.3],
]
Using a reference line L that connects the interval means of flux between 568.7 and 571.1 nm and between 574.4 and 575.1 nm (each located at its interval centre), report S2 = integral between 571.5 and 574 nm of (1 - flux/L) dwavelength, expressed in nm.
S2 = -0.06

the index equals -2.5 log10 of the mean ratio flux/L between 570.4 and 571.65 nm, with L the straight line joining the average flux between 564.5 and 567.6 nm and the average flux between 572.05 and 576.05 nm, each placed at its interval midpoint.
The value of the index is 0.04 mag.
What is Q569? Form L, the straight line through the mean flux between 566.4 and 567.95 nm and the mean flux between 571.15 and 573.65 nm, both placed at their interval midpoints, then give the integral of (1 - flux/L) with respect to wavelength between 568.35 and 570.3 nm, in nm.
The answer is 0.03 nm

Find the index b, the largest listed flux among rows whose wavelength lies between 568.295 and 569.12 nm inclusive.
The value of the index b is 256.8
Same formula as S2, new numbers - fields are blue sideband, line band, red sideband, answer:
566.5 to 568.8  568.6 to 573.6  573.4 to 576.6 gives 0.02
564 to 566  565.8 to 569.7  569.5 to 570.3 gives 0.01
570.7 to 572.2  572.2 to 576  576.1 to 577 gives -0.07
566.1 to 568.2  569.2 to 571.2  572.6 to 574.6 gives 0.04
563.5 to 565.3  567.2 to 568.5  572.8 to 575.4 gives 0.00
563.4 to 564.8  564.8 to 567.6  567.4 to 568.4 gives 0.02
